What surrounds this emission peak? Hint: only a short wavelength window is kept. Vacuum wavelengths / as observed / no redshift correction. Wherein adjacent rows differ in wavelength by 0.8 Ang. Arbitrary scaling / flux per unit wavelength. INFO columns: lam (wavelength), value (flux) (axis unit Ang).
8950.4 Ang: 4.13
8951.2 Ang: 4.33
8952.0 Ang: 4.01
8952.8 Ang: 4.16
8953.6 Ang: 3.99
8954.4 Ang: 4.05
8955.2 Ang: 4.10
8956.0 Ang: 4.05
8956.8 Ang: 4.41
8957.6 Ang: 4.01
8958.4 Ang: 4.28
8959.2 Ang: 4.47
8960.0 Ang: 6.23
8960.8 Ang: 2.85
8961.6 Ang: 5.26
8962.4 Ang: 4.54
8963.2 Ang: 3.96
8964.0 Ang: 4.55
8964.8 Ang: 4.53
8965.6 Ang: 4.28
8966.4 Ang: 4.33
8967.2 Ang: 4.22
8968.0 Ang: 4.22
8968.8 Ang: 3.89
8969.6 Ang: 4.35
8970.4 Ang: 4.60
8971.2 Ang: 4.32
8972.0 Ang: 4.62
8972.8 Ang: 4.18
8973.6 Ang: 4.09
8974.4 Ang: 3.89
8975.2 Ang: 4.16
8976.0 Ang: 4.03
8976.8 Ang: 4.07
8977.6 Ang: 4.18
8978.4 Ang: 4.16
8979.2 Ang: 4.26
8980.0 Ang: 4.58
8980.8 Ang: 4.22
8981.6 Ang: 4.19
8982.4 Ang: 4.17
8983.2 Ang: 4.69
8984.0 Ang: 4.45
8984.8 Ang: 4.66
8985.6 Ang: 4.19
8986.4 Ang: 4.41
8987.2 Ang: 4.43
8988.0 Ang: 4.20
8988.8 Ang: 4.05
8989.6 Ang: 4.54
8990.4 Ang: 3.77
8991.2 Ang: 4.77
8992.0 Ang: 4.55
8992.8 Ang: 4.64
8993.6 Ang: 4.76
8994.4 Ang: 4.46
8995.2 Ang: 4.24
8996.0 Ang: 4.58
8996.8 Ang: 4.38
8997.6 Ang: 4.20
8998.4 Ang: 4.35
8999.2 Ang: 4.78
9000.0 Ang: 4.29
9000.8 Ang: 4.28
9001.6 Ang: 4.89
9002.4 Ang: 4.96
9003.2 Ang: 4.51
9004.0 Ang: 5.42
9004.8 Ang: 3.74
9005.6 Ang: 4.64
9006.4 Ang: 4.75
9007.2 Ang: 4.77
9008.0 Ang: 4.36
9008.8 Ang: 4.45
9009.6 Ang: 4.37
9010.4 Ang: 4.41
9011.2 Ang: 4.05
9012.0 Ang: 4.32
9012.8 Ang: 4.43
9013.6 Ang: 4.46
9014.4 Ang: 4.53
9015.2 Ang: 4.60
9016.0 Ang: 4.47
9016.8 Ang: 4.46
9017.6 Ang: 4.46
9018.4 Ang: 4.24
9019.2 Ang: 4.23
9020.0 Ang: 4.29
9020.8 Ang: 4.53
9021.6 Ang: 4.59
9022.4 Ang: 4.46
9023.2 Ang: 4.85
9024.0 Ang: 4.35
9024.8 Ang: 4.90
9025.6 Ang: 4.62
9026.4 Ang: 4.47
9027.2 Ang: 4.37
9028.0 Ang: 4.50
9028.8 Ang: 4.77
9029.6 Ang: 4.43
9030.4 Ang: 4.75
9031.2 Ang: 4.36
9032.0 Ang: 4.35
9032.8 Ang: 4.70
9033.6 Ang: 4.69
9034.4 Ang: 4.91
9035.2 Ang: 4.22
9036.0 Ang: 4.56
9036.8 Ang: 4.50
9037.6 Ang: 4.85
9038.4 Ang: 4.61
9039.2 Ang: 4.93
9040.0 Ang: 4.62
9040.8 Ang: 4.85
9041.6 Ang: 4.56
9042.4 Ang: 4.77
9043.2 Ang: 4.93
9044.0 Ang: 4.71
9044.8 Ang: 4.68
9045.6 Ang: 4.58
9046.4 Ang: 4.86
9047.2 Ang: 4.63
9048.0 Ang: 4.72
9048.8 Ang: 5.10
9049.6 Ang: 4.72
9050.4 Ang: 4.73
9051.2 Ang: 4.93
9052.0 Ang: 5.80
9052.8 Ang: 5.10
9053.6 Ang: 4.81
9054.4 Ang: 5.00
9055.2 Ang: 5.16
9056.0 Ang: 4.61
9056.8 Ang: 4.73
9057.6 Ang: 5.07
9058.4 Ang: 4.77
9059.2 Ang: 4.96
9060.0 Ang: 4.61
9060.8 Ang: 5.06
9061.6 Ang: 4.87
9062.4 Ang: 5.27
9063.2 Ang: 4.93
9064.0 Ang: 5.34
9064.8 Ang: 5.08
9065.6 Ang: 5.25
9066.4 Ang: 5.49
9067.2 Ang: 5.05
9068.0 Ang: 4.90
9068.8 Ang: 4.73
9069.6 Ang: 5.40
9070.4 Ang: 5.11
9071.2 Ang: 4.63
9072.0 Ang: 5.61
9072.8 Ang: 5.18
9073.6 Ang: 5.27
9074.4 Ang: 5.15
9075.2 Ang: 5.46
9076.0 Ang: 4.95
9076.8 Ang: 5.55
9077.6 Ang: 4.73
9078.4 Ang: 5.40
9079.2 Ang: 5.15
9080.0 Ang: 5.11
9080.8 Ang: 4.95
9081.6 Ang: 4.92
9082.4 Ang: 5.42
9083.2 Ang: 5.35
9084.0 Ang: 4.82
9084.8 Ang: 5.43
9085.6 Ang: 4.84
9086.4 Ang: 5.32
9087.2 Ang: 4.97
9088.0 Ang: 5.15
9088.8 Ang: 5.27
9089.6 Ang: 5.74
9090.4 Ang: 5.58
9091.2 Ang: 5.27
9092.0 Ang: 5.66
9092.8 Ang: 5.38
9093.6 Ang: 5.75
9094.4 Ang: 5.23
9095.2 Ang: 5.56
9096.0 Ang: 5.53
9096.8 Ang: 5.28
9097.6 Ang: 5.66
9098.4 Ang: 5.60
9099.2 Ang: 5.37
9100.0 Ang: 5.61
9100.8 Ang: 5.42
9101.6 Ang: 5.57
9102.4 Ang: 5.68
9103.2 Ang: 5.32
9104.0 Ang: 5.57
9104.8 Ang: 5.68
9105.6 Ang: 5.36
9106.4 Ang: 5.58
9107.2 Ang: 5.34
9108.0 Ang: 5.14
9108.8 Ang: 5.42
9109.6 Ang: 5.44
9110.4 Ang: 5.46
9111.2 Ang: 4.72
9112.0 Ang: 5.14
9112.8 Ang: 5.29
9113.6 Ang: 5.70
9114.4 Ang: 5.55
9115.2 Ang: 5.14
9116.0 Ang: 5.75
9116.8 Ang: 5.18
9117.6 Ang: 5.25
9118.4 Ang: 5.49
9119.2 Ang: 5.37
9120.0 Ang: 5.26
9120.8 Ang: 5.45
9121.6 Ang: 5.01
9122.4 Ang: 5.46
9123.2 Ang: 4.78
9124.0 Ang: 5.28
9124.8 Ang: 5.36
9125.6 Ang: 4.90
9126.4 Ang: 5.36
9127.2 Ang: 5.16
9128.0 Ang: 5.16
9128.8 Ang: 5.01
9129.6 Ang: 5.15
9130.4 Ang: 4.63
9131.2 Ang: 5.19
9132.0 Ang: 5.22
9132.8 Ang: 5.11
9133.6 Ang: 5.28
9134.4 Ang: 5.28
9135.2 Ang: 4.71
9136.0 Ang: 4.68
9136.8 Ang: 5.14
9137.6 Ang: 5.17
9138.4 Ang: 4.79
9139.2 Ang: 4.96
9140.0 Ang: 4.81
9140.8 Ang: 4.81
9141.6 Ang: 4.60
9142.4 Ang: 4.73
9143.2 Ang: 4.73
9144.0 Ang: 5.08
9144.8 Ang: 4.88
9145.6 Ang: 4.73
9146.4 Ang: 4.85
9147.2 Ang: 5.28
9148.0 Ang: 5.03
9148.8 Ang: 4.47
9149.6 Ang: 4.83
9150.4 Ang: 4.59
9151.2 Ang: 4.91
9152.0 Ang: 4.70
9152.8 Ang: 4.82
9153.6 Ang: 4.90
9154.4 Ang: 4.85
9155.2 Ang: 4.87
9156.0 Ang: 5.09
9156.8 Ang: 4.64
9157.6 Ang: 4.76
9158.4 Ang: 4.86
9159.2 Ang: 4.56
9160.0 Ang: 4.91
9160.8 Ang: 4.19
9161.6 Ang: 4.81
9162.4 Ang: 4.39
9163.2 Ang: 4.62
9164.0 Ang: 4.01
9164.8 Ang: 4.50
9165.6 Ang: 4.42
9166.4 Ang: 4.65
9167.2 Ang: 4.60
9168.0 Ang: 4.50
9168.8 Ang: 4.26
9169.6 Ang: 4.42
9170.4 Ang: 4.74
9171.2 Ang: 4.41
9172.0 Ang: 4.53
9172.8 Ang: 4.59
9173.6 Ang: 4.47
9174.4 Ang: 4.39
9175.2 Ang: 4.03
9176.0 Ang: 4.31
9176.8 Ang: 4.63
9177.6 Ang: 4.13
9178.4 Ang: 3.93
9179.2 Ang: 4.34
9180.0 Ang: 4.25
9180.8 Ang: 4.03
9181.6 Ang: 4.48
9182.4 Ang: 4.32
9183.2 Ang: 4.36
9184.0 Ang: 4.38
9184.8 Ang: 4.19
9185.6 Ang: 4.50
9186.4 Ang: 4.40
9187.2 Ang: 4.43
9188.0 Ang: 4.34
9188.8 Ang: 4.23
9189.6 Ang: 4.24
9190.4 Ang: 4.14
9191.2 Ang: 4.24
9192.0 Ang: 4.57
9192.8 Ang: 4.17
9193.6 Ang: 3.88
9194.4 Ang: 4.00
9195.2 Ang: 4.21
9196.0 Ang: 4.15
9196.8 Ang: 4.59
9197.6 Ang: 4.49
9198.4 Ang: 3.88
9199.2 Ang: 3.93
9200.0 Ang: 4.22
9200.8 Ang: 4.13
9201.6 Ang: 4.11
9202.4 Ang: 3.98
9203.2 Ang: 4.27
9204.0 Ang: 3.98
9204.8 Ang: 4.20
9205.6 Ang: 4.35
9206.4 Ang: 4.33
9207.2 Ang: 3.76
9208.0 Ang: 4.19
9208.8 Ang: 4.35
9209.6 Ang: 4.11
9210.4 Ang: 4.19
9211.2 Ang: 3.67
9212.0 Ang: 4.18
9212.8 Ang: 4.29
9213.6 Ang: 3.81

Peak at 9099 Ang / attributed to Mg II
